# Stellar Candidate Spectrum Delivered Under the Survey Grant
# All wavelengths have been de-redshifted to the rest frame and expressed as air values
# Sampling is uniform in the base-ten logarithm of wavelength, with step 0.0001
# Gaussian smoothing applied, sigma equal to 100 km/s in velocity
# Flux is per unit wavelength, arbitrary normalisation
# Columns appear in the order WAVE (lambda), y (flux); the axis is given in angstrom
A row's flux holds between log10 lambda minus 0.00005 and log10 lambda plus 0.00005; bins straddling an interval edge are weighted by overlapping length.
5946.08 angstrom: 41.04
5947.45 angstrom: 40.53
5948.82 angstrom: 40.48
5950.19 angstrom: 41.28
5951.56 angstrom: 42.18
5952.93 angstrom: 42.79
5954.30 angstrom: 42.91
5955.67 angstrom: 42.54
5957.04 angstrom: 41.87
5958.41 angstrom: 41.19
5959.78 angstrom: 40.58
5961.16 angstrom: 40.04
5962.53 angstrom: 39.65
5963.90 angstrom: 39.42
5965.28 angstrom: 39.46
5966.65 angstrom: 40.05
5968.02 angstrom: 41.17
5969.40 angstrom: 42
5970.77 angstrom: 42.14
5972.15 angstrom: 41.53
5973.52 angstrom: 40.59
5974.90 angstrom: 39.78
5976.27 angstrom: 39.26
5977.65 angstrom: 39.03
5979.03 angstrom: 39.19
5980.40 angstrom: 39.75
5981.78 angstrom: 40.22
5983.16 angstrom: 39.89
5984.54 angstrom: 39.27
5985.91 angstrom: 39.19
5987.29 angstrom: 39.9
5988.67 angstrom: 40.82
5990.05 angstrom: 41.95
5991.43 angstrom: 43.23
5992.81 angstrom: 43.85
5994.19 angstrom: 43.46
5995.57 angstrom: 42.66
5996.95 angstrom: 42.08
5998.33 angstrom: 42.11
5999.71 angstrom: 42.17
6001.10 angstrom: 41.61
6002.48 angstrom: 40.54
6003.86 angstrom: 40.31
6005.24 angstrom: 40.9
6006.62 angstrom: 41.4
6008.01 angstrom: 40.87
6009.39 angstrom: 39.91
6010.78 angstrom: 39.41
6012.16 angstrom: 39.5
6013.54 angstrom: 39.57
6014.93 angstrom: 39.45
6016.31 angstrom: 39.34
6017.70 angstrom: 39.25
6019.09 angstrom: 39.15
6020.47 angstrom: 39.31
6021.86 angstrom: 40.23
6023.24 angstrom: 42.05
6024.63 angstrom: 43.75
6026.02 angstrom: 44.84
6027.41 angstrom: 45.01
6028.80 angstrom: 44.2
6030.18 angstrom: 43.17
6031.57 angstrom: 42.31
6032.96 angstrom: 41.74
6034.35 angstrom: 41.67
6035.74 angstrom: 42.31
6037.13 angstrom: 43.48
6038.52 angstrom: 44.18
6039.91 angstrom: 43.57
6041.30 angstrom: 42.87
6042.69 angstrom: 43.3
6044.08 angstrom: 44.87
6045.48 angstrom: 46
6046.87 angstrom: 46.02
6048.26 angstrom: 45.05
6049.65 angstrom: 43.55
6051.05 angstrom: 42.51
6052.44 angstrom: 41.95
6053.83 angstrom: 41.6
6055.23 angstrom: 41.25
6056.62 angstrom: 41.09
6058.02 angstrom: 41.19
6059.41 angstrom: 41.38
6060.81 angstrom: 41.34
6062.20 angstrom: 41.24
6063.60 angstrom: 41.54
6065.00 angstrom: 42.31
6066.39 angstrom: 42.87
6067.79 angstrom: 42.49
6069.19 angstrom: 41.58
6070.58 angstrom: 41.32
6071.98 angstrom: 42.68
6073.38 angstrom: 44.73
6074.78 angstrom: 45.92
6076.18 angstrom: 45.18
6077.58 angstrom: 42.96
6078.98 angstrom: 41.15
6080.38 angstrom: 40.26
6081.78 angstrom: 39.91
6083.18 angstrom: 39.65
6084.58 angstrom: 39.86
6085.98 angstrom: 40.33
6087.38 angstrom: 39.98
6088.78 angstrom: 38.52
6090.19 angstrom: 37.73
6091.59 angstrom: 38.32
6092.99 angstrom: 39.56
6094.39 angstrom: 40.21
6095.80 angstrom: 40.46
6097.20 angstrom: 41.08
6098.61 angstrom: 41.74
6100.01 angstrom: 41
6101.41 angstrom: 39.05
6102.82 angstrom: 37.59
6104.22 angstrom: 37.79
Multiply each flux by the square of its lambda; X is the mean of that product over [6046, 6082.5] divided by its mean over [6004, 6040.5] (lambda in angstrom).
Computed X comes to 1.04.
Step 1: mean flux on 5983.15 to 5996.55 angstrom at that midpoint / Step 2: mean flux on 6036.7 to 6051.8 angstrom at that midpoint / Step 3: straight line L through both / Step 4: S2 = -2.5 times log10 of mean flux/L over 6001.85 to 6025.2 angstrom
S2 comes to 0.06 mag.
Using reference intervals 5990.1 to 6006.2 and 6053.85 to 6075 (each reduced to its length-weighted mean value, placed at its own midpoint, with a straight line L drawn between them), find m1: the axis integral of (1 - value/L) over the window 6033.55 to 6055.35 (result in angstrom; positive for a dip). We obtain -0.7 angstrom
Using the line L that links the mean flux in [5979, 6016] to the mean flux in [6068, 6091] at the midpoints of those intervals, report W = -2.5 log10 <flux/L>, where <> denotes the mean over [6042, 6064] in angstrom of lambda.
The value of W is -0.04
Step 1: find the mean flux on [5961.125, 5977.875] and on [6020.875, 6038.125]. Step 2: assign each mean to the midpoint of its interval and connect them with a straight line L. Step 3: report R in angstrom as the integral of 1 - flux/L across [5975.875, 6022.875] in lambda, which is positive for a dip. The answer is 1.2 angstrom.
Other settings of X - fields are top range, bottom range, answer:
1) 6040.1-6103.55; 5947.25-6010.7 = 1.05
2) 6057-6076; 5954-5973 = 1.07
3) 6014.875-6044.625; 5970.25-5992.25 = 1.07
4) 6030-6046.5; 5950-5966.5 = 1.08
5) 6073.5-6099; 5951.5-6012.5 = 1.03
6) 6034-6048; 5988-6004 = 1.06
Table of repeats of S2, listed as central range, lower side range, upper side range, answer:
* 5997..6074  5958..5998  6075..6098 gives -0.038 mag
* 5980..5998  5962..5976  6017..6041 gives -0.003 mag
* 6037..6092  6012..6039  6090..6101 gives -0.034 mag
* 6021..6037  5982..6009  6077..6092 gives -0.053 mag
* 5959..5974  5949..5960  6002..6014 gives 0.025 mag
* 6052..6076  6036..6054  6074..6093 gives 0.001 mag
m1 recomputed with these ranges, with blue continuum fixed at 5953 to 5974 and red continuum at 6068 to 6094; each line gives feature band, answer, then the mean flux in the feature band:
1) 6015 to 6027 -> 0.0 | 41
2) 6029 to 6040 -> -0.5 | 42.8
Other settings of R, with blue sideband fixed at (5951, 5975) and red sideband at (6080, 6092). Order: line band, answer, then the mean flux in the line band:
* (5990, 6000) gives -0.5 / 42.8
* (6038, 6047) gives -1.0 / 44.3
